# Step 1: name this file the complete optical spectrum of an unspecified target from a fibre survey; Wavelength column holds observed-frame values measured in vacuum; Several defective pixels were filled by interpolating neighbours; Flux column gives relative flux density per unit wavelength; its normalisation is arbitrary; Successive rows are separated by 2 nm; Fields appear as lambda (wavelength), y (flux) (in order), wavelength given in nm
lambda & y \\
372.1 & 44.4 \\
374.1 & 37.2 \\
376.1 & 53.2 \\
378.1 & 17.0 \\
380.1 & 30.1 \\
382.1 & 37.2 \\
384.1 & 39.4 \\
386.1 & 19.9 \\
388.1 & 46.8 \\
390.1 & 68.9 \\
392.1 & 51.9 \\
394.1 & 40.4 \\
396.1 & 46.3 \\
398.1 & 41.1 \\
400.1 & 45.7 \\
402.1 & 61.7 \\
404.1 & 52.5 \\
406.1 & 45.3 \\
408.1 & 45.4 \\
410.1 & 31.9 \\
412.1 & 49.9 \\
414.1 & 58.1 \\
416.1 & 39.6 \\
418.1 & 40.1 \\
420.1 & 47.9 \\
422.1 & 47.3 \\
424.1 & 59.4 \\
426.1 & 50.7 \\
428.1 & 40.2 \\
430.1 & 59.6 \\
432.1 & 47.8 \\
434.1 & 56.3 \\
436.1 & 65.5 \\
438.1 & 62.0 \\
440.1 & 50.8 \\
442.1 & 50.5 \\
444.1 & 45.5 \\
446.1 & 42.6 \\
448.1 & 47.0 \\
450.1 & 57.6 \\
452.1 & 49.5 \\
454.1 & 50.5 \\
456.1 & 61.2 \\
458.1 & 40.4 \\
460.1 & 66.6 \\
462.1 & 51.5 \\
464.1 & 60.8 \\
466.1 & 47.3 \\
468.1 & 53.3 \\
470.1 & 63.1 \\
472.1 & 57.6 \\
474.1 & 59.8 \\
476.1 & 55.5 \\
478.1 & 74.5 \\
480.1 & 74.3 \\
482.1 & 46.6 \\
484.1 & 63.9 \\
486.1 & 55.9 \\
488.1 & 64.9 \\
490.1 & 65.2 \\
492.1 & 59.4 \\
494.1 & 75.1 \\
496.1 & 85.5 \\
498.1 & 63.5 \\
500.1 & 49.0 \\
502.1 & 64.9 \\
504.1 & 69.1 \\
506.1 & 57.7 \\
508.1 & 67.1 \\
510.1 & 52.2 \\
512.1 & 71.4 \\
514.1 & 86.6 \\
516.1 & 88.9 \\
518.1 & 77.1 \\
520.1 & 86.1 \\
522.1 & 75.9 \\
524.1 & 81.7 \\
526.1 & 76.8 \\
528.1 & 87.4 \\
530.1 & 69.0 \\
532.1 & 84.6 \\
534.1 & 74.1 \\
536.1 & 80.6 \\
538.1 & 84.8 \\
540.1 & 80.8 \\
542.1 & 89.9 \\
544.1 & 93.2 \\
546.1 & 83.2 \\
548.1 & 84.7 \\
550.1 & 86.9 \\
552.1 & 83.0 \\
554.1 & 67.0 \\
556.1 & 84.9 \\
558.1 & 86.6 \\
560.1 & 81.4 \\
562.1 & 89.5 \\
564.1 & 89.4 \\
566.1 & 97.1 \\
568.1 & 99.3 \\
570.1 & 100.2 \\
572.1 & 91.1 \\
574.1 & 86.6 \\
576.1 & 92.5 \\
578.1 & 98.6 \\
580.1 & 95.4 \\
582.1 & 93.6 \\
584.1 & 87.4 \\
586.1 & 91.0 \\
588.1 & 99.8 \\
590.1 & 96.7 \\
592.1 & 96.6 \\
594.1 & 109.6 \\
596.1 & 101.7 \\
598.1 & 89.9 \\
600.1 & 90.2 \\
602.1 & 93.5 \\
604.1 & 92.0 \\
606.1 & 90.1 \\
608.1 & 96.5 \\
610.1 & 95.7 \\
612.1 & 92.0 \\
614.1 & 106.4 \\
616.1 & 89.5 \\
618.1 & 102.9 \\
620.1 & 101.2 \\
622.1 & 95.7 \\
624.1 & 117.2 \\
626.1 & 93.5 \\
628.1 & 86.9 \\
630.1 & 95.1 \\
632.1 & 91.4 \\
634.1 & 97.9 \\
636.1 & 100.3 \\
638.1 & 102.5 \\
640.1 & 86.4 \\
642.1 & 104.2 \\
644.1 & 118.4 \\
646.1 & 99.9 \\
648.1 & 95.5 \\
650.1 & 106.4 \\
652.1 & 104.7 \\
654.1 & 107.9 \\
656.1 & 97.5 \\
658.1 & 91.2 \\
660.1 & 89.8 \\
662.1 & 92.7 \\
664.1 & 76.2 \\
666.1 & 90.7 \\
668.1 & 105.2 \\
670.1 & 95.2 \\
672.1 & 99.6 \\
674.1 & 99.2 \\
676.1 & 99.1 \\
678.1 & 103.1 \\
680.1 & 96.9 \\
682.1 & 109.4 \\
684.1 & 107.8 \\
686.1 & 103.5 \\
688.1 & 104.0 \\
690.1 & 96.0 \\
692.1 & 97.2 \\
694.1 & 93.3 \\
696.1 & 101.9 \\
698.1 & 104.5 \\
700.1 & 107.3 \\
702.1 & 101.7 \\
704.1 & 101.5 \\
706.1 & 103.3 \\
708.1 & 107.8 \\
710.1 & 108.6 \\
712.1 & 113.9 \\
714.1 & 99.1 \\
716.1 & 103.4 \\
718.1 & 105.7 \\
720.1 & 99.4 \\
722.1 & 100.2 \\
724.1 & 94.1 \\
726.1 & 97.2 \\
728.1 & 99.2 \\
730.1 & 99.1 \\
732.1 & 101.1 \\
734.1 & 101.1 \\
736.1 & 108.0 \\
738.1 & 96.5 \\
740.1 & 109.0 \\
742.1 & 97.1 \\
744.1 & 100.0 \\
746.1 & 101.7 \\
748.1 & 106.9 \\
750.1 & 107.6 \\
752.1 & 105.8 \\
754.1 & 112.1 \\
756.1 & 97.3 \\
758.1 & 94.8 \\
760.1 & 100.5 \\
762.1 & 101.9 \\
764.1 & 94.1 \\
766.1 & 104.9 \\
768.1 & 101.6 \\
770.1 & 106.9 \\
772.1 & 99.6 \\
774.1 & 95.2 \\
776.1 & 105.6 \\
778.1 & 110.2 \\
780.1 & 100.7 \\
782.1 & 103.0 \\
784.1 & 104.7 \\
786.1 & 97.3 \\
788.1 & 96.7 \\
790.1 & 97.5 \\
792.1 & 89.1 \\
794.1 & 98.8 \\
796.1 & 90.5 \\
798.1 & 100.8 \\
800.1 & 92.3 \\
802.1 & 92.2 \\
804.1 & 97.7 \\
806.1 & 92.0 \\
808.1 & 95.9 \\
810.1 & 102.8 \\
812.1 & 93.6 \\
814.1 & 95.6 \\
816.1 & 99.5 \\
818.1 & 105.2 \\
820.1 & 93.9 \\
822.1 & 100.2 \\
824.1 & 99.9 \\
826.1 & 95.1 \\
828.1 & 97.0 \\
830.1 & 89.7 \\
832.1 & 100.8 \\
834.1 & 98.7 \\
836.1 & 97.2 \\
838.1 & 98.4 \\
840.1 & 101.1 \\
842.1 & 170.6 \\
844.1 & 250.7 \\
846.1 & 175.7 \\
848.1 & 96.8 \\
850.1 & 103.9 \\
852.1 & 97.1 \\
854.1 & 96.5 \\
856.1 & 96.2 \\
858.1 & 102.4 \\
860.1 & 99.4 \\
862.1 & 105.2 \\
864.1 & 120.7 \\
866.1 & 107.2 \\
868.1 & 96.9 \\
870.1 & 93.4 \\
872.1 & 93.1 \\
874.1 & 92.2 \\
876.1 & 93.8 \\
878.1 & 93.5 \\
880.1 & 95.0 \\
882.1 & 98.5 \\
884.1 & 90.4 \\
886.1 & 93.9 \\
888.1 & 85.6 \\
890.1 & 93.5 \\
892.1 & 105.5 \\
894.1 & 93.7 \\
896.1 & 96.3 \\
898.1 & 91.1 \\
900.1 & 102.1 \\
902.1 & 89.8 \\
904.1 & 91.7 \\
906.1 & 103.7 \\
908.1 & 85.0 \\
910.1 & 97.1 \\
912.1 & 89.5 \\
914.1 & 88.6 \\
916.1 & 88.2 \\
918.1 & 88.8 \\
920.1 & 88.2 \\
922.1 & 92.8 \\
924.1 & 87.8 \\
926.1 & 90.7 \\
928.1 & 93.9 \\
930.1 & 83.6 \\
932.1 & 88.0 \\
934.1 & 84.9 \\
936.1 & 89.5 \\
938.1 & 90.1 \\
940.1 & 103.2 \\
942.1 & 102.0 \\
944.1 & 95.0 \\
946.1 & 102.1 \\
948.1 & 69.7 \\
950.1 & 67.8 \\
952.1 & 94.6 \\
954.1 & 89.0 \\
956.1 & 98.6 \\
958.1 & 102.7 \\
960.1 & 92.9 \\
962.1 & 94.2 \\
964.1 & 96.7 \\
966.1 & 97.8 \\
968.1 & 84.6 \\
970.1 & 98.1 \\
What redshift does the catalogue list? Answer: 0.285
